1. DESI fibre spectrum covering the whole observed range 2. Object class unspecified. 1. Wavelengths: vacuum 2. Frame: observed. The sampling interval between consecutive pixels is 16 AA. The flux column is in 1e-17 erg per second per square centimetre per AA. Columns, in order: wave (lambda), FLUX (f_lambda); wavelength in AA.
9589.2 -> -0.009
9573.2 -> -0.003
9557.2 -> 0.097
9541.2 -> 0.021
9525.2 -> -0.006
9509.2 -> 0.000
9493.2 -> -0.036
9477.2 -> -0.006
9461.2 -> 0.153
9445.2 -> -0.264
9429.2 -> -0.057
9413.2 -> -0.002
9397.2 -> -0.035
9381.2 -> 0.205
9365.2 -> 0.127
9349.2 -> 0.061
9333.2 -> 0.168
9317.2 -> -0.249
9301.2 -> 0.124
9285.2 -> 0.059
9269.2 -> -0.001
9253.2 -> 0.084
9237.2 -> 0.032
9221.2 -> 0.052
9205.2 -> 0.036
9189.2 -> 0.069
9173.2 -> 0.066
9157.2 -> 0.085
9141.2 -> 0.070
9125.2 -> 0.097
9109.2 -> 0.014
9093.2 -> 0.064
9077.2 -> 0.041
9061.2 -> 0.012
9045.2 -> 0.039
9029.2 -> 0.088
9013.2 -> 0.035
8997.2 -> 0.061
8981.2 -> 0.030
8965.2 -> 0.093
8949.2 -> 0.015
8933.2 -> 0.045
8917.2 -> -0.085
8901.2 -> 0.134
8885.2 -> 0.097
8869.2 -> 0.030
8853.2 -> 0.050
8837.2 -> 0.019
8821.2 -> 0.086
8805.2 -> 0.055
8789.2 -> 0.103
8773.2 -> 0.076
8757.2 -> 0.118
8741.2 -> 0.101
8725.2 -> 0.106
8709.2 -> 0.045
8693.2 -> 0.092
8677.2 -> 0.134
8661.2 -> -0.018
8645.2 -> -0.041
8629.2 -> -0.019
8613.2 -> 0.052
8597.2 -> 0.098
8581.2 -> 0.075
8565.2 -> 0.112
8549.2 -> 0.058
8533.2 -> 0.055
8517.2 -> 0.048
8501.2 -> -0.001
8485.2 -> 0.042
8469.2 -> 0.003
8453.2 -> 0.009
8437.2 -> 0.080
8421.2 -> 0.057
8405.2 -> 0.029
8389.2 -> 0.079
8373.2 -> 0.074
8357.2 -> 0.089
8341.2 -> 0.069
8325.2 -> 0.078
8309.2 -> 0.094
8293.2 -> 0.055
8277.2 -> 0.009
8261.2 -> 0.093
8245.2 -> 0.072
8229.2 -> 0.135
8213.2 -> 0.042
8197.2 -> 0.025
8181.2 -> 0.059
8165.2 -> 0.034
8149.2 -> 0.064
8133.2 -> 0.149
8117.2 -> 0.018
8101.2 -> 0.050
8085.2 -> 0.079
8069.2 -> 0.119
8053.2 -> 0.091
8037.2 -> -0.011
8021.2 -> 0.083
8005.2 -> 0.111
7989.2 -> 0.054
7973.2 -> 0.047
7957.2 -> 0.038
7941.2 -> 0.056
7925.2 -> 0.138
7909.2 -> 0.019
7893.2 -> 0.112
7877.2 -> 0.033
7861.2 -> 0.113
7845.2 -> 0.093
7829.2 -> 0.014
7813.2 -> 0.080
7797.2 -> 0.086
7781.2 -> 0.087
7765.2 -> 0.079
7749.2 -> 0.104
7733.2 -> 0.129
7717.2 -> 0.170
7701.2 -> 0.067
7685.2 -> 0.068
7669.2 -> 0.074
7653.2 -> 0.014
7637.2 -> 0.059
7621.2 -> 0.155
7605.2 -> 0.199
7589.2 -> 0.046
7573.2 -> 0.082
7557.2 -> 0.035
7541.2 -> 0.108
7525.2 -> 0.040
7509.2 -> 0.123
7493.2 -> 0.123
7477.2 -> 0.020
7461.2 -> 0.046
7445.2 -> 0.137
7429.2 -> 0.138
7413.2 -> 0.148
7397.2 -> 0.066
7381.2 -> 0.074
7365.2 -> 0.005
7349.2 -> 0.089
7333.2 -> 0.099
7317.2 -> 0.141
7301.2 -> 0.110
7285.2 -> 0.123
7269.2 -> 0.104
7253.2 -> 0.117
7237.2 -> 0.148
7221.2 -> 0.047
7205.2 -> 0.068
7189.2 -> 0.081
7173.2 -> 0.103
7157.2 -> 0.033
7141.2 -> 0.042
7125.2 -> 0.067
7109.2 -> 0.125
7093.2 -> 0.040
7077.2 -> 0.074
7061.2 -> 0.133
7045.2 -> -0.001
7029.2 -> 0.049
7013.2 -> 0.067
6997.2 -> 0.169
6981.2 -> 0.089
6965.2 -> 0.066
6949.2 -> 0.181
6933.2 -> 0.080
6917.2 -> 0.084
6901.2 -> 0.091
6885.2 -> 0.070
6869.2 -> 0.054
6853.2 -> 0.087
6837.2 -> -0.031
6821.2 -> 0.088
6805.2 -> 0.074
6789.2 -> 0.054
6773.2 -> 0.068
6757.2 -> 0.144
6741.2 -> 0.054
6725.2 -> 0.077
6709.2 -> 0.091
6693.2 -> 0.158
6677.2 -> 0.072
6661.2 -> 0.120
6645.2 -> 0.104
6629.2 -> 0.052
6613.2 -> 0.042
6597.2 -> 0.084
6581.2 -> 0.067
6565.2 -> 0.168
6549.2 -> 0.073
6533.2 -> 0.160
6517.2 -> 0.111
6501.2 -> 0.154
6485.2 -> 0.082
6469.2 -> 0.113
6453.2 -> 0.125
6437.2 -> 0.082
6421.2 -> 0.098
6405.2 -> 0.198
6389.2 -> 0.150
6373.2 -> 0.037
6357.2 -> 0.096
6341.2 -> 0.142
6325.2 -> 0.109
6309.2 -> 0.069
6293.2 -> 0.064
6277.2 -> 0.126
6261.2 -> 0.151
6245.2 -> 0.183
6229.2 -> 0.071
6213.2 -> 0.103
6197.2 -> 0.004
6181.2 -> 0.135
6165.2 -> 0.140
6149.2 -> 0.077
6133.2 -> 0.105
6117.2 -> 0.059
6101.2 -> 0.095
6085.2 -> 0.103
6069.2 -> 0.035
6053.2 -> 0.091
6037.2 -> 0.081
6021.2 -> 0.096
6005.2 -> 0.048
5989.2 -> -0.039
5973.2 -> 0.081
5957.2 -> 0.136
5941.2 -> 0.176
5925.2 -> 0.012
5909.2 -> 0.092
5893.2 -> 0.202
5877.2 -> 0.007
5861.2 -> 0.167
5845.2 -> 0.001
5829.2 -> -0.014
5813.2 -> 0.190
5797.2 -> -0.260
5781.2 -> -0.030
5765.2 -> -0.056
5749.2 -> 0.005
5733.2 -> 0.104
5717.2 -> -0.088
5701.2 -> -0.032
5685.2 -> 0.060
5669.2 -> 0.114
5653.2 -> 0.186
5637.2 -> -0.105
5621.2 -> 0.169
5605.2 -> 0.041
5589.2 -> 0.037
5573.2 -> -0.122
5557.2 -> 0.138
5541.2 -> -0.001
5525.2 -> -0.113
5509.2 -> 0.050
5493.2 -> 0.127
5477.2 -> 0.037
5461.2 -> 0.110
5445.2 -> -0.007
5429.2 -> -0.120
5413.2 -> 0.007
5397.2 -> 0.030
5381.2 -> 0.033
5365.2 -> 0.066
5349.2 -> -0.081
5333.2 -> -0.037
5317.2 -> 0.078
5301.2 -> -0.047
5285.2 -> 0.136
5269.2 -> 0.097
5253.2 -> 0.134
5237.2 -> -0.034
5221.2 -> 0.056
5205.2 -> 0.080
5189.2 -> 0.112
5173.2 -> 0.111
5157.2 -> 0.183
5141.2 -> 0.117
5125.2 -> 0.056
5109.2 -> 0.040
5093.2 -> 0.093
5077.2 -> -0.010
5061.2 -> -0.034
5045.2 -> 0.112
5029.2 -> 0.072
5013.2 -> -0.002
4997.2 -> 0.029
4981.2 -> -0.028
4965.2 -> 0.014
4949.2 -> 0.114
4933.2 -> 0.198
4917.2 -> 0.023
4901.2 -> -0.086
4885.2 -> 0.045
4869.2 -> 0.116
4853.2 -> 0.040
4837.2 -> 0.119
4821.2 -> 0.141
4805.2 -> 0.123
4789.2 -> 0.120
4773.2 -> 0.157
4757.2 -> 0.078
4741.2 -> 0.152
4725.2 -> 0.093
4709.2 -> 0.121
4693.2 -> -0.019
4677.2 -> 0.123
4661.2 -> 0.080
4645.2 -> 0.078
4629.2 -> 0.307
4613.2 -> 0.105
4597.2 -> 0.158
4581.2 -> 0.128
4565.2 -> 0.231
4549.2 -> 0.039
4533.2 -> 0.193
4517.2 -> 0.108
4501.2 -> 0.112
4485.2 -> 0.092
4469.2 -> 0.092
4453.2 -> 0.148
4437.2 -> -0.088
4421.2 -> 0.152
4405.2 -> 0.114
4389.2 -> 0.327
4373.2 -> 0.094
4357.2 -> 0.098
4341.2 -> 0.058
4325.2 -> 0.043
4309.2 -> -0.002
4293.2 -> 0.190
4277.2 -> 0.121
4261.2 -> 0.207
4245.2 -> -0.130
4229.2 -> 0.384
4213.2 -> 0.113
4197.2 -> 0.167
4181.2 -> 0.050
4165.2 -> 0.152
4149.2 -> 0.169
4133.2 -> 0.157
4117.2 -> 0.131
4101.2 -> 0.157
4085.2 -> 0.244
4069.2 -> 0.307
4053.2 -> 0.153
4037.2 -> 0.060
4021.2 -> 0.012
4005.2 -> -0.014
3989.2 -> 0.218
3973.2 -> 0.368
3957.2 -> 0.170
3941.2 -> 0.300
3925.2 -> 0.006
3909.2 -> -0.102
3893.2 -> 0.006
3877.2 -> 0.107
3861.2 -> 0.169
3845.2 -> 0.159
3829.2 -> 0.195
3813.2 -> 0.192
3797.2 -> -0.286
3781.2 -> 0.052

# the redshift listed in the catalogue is 0.563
